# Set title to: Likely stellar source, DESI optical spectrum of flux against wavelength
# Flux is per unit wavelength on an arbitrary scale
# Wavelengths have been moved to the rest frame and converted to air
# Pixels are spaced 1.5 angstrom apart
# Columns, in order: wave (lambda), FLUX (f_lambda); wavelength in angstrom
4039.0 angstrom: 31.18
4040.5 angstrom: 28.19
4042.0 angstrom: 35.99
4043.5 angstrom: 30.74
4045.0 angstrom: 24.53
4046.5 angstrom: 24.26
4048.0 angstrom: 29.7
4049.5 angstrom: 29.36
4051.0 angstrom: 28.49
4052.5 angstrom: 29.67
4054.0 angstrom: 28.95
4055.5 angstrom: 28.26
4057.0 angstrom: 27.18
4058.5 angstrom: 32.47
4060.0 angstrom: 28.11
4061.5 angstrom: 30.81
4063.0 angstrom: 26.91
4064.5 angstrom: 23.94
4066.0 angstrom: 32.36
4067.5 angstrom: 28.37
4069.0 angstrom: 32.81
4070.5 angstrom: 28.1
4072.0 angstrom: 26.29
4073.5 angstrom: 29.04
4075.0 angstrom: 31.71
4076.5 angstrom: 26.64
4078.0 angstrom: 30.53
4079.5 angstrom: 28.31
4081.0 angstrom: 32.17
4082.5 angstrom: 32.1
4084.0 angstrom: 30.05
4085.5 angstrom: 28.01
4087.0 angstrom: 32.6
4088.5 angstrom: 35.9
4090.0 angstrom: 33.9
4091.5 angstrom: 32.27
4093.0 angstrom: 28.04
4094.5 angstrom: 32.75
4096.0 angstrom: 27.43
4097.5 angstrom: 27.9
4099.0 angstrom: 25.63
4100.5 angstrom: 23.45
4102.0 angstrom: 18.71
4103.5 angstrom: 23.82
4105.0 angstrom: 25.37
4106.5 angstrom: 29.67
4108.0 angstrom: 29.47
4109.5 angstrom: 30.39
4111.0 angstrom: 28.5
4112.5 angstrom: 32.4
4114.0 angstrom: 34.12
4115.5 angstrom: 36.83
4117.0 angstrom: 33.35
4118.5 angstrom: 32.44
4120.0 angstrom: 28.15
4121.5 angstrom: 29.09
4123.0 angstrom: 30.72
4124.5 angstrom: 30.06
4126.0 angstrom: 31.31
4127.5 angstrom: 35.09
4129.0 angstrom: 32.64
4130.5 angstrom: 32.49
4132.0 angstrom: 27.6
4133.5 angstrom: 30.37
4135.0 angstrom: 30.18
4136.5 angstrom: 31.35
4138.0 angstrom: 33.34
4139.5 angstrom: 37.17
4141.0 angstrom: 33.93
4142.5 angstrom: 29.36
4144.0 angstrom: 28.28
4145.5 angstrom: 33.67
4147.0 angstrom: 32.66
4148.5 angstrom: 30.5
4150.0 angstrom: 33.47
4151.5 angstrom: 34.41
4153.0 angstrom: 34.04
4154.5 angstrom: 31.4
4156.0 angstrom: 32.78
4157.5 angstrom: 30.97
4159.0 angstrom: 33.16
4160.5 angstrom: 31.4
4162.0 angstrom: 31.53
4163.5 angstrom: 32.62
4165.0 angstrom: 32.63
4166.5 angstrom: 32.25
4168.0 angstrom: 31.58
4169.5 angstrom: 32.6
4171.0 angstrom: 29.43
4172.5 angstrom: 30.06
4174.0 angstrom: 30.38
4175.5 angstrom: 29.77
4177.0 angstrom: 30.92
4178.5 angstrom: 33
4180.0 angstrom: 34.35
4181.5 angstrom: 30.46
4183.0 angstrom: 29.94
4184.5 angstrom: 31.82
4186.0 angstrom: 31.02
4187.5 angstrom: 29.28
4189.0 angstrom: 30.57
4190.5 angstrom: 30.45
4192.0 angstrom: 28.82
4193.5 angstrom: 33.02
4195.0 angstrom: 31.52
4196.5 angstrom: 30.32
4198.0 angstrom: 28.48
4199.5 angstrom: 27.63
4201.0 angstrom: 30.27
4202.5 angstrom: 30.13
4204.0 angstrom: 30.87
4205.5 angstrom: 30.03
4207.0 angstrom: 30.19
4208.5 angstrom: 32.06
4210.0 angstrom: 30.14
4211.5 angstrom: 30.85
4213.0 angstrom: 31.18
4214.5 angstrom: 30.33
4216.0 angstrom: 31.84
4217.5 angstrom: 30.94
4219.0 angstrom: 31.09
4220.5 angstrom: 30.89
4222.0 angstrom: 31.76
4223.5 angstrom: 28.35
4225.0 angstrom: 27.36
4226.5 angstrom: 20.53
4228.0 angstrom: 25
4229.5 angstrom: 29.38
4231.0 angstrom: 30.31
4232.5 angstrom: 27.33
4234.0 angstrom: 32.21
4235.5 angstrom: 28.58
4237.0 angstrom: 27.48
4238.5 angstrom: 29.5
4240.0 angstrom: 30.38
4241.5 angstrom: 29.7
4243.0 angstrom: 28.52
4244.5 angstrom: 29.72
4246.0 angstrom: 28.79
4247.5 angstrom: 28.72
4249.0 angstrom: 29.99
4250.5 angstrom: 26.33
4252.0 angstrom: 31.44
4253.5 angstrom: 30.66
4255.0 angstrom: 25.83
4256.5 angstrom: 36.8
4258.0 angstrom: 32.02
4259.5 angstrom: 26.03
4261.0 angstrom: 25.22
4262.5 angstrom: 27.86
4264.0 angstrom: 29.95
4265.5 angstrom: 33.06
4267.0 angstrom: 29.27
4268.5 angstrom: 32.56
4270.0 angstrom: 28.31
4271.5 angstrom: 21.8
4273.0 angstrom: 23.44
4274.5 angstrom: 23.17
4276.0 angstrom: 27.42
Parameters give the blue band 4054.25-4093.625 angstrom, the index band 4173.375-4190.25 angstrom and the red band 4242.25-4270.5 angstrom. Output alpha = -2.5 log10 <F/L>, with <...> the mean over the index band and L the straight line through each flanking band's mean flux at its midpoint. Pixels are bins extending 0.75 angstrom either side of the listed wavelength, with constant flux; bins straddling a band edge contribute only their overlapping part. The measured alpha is -0.049 mag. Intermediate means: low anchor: 29.9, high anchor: 29.5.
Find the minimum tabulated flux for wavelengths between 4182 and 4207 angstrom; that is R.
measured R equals 27.63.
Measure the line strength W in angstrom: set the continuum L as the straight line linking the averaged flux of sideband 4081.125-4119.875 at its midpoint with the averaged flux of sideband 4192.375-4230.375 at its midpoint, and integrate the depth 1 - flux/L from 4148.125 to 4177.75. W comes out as -2.0 angstrom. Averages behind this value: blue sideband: 29.8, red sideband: 29.8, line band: 31.8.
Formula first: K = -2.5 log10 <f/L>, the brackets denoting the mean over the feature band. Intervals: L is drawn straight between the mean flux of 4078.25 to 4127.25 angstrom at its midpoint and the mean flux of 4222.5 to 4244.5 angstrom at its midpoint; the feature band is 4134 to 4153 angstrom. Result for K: -0.11 mag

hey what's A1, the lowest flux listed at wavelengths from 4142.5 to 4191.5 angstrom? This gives 28.28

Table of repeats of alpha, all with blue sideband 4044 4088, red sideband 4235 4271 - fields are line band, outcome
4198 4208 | -0.02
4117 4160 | -0.09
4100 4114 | 0.07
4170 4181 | -0.07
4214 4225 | -0.04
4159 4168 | -0.10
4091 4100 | 0.01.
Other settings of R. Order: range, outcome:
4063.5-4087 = 23.94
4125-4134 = 27.6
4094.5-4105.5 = 18.71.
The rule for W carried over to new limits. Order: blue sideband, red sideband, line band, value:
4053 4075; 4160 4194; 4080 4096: -1.1 angstrom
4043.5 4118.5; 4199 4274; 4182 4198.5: -0.7 angstrom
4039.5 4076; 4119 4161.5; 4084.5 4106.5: 1.4 angstrom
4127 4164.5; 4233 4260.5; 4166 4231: 1.2 angstrom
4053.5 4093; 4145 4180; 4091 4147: 1.4 angstrom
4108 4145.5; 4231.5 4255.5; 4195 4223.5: -0.6 angstrom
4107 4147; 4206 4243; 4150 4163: -0.6 angstrom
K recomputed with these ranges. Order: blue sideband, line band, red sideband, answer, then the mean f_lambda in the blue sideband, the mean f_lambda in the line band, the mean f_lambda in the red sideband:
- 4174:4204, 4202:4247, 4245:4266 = 0.018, 30.6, 29.5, 29.4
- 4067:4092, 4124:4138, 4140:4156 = 0.016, 30.5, 31.4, 32.3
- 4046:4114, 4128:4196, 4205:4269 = -0.084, 29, 31.6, 29.5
